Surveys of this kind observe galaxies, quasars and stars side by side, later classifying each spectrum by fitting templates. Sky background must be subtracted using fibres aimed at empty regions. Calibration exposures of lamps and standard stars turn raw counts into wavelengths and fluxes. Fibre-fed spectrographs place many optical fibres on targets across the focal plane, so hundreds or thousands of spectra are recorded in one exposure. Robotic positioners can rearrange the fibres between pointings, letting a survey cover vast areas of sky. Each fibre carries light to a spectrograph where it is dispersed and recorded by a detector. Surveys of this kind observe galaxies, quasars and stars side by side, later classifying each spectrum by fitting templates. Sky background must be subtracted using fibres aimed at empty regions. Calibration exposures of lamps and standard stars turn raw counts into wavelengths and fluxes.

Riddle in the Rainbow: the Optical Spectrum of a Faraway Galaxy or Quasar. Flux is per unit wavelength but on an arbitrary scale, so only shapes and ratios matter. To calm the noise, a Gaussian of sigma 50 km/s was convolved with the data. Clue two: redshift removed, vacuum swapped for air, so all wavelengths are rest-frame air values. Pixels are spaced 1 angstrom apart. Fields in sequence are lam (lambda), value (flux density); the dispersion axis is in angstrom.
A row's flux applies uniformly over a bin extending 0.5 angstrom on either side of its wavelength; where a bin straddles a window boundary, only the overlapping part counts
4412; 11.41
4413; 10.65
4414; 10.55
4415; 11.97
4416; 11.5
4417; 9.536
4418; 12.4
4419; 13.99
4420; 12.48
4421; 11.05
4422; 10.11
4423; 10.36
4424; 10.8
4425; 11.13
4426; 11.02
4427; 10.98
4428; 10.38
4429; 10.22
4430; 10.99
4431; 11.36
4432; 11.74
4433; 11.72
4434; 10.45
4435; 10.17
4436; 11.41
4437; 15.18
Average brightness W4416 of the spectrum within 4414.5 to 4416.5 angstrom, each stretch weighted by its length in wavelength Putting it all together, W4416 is 11.7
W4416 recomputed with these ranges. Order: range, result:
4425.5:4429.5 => 10.7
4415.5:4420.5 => 12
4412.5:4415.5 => 11.1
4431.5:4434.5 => 11.3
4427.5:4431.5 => 10.7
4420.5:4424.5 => 10.6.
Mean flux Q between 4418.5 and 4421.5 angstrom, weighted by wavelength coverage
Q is 12.5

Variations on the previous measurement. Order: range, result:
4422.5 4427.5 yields 10.9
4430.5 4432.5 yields 11.6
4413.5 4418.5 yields 11.2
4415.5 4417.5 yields 10.5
